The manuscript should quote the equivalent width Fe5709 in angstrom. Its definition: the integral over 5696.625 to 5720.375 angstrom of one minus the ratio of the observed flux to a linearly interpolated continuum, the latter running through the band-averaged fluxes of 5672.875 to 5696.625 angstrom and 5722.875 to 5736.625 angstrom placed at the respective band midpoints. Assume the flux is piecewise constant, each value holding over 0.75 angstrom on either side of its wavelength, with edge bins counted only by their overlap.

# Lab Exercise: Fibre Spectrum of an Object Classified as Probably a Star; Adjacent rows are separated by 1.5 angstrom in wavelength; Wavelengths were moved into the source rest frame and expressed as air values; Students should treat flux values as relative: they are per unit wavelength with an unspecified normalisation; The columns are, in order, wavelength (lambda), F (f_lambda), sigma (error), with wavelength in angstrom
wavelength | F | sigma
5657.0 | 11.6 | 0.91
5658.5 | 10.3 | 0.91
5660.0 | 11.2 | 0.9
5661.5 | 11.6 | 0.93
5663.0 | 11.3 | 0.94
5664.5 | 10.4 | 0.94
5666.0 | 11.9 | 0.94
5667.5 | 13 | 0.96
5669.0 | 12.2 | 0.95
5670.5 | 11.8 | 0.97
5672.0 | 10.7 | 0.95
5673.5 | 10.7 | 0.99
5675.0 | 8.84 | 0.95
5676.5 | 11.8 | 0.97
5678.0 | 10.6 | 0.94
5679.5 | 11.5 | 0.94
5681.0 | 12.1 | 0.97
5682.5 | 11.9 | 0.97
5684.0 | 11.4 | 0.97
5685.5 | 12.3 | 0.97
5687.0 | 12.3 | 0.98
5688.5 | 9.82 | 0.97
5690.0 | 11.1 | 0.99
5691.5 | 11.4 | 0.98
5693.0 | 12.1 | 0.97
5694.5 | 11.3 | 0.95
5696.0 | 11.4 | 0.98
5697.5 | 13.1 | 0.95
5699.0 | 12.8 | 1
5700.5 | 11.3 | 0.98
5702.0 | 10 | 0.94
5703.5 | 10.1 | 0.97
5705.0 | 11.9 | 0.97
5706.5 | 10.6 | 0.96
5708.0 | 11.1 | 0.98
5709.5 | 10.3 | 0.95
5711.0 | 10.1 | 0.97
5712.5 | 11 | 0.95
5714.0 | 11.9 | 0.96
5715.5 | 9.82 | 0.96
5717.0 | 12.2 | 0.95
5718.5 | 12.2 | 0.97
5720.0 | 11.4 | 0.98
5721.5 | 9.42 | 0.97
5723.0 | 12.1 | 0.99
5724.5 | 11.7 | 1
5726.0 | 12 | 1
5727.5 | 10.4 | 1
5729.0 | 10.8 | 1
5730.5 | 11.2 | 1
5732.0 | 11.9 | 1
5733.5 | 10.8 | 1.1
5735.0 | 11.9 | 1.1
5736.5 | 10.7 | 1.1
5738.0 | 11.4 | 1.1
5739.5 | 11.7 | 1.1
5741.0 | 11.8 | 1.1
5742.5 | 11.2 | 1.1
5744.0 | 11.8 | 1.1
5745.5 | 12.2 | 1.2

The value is 0.2 angstrom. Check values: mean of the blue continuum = 11.3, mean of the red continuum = 11.3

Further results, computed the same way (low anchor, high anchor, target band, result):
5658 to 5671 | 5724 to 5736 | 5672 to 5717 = 0.9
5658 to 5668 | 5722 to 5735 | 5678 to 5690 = -0.2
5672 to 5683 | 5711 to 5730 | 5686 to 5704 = -0.5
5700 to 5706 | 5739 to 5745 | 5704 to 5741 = 0.1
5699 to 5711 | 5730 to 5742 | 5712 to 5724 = -0.2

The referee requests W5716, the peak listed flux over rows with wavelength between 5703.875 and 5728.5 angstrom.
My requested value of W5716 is 12.2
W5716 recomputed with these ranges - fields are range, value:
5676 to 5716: 13.1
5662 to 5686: 13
